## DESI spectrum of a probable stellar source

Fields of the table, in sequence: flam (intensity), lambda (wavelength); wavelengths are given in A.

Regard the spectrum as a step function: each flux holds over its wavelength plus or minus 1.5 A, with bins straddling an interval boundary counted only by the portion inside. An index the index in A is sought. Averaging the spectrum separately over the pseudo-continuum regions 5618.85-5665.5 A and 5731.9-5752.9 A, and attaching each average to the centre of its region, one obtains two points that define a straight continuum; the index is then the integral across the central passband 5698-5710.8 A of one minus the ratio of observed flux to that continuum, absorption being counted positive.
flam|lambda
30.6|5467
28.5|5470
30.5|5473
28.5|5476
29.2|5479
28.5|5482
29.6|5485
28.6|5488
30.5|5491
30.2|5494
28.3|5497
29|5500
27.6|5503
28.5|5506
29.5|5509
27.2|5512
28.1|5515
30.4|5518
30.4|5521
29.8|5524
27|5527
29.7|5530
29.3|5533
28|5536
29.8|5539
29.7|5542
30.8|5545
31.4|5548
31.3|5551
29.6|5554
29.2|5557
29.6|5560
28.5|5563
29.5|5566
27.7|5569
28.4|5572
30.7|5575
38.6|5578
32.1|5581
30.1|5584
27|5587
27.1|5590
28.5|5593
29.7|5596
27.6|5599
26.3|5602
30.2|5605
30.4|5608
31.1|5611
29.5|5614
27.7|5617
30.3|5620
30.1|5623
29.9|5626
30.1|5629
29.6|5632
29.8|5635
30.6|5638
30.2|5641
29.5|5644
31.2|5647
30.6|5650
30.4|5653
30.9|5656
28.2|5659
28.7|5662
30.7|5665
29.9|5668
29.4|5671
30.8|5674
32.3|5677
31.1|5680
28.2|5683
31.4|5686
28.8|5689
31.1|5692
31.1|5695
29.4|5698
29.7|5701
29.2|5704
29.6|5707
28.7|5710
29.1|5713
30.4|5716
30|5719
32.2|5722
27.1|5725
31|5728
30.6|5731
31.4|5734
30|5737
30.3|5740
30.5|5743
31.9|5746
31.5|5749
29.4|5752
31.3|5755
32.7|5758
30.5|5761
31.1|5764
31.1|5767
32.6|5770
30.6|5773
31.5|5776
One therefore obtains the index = 0.5 A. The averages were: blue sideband 30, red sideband 30.7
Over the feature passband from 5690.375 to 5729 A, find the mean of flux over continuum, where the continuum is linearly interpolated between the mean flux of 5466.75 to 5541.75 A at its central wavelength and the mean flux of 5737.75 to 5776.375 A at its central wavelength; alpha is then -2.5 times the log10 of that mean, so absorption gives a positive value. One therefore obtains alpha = 0.03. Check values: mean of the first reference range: 29.1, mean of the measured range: 29.9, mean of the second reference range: 31.1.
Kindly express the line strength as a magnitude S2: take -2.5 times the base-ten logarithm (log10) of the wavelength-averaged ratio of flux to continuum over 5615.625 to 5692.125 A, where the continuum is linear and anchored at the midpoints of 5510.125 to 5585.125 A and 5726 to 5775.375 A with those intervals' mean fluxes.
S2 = 0.02 mag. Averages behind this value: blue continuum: 29.9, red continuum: 31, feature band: 30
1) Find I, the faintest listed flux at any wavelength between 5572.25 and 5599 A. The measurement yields 27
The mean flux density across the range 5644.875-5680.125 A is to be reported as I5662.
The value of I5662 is 30.3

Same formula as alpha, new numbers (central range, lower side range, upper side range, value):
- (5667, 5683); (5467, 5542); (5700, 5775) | -0.01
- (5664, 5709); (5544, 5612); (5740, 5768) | 0.01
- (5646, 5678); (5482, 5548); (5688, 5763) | -0.01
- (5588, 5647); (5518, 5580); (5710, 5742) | 0.02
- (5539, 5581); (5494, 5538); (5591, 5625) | -0.05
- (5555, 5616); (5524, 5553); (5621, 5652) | 0.01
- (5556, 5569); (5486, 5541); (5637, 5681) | 0.02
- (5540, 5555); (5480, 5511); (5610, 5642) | -0.04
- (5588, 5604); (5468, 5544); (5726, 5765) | 0.07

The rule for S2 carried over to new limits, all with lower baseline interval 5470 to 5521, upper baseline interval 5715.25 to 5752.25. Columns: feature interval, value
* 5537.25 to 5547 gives -0.03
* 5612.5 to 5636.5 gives 0.01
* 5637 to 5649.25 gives -0.02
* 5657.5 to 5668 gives 0.03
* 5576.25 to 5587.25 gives -0.10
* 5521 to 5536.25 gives 0.01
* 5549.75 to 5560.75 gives -0.02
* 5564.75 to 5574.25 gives 0.03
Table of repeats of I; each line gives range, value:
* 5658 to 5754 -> 27.1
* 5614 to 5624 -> 27.7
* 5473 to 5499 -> 28.3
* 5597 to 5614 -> 26.3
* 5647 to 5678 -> 28.2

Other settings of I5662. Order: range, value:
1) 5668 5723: 30.1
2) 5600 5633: 29.5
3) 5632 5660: 30.2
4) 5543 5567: 30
